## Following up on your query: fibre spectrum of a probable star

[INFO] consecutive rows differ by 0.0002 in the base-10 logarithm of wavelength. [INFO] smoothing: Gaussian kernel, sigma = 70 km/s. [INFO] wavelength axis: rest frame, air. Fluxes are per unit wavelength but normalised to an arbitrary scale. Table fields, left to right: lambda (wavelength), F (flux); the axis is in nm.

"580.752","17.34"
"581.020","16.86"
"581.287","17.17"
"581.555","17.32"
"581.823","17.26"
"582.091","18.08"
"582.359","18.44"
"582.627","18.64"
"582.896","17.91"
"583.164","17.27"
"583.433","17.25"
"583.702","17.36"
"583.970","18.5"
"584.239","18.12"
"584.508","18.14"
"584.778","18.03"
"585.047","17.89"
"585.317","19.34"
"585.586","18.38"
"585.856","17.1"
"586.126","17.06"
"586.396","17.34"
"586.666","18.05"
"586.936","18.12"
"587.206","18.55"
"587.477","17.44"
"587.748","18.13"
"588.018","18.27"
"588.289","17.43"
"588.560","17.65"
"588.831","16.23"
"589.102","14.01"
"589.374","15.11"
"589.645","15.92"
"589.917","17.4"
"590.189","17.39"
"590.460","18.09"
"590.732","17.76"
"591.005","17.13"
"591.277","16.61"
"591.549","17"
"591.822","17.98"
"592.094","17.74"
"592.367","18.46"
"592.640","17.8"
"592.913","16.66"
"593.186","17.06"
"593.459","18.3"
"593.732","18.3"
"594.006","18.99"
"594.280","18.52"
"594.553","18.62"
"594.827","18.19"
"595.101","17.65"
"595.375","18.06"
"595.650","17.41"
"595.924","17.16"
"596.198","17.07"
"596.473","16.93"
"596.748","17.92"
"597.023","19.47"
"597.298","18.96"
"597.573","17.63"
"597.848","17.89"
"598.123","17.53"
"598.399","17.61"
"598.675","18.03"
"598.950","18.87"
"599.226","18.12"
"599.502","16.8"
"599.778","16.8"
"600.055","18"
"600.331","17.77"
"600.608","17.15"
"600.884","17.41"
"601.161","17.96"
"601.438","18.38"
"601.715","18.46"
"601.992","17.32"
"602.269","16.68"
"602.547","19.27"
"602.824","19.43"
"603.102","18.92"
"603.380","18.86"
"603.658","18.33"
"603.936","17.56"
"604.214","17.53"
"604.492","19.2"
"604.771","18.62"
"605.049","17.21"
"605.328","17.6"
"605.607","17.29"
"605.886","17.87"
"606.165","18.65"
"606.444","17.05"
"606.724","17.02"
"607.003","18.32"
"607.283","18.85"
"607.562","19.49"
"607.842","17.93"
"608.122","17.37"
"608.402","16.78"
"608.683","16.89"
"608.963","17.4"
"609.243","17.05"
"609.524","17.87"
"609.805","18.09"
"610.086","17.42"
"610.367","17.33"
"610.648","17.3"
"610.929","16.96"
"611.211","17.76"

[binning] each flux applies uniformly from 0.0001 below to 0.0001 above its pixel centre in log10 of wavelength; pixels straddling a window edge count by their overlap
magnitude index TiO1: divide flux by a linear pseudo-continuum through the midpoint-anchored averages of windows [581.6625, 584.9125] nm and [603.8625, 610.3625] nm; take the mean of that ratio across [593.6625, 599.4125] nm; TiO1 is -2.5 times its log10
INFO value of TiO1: -0.01 mag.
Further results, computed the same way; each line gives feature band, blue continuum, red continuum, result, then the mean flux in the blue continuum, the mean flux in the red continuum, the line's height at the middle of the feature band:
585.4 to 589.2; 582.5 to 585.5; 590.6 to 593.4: 0.02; 18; 17.4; 17.8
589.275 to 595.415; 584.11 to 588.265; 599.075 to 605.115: 0.02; 18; 18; 18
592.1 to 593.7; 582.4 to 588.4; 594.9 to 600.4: 0.01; 17.9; 17.8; 17.8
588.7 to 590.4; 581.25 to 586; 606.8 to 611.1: 0.11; 17.9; 17.7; 17.9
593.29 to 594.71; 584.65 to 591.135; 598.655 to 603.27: -0.05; 17.4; 18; 17.7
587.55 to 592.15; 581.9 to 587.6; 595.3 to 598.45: 0.05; 17.9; 17.8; 17.9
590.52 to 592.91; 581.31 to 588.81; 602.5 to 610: 0.02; 17.9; 18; 17.9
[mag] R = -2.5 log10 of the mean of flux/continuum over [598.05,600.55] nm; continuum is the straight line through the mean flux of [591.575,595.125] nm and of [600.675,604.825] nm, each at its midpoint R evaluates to 0.03 mag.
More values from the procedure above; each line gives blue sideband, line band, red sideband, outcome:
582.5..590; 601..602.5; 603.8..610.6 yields -0.01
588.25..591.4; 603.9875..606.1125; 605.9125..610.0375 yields -0.02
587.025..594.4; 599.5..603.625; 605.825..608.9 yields -0.02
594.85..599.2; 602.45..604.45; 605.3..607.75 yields -0.03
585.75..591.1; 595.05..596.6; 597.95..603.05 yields 0.02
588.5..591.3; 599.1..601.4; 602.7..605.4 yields 0.02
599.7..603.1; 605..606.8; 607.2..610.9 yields 0.01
